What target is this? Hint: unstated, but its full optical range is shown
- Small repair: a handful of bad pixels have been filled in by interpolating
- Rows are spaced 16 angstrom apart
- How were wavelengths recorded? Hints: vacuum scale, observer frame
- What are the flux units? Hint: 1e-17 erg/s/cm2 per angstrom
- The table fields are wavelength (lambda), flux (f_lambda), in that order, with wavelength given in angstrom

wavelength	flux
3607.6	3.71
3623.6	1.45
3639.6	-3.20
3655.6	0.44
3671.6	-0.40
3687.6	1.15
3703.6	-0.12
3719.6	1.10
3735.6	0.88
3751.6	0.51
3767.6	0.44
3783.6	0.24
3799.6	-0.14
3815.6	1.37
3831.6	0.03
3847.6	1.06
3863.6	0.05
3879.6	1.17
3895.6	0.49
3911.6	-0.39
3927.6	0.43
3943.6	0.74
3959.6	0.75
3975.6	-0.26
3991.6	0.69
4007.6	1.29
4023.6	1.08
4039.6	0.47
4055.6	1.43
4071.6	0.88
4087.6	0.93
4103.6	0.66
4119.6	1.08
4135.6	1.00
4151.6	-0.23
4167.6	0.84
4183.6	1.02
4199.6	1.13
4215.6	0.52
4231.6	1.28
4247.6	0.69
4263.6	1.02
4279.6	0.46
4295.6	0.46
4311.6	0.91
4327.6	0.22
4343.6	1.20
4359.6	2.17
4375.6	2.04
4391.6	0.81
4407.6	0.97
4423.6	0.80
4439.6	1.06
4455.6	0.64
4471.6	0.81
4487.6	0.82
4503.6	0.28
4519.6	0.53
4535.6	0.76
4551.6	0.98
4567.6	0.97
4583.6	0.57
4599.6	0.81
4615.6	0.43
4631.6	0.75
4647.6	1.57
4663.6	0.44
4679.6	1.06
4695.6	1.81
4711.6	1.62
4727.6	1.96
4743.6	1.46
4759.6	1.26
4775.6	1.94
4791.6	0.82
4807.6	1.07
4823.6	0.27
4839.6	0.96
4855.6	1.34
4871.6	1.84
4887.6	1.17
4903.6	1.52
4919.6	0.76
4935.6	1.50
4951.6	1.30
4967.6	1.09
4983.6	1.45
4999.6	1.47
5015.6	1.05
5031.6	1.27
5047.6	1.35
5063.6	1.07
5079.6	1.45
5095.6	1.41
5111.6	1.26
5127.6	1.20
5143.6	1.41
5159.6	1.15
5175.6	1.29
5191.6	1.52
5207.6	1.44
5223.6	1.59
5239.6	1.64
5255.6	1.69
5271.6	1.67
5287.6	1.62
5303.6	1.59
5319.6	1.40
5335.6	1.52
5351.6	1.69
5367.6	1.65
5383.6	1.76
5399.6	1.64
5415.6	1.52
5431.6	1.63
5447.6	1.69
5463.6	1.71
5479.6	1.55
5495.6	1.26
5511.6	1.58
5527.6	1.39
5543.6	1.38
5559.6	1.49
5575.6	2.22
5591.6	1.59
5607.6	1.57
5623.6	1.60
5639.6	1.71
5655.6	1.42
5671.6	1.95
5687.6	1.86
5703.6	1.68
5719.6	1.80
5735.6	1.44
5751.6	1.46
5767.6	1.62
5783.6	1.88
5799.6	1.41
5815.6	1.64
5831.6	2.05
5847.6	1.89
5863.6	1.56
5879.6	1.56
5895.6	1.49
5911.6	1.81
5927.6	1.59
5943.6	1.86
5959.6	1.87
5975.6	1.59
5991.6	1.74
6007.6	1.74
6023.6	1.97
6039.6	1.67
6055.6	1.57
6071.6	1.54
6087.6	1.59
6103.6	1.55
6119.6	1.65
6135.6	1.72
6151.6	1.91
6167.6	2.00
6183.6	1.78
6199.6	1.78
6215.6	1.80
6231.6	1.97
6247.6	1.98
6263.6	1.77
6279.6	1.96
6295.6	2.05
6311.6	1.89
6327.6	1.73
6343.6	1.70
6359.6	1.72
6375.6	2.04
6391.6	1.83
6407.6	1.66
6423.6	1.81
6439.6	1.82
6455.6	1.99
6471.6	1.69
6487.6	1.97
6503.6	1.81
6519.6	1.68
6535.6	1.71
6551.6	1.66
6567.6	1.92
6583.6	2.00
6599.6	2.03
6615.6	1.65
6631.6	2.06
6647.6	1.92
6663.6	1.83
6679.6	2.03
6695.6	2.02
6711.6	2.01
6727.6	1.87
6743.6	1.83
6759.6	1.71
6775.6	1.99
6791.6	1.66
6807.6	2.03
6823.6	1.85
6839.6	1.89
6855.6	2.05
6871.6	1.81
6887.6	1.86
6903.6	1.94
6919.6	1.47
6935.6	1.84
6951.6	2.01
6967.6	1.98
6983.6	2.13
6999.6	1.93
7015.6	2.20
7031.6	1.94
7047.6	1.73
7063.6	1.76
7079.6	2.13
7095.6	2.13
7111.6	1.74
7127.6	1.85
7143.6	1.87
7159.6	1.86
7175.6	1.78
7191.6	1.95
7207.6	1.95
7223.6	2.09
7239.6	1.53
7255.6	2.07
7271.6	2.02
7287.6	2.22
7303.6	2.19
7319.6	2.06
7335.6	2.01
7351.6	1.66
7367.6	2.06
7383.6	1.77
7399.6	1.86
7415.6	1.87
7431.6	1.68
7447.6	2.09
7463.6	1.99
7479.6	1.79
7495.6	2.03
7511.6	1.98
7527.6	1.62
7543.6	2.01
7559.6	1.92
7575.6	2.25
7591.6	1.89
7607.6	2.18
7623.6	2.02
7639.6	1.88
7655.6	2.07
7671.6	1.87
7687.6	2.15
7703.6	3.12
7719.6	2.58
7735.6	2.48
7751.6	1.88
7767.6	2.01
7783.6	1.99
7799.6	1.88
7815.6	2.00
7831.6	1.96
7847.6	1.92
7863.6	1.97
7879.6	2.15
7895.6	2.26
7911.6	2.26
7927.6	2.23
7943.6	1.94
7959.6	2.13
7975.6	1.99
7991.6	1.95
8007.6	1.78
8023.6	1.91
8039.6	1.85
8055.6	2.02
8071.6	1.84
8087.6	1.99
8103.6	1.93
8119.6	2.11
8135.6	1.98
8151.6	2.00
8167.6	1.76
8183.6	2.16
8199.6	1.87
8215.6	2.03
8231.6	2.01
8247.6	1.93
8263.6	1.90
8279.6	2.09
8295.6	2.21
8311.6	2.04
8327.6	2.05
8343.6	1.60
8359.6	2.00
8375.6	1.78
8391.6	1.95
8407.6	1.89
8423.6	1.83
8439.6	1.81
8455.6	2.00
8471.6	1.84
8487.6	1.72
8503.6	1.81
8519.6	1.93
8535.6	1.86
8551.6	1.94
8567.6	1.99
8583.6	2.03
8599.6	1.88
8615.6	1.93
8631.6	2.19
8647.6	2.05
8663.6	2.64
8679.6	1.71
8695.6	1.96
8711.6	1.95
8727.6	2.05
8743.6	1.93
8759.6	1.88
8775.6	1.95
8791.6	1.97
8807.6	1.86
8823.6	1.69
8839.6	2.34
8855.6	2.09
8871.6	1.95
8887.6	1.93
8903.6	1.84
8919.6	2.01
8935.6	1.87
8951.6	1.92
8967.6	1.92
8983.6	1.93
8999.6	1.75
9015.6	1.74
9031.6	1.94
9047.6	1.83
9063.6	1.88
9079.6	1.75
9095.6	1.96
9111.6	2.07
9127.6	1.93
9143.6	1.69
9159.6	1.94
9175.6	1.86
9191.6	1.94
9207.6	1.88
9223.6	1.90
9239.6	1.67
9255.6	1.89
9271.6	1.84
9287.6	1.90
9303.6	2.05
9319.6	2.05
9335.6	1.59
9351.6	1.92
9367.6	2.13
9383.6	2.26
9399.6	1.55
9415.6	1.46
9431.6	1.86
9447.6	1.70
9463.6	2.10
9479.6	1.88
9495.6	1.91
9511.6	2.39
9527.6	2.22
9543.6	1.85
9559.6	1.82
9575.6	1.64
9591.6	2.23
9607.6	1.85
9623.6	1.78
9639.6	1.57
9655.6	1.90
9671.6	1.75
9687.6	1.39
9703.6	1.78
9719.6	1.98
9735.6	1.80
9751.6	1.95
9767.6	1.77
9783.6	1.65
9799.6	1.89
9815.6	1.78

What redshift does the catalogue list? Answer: 0.174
